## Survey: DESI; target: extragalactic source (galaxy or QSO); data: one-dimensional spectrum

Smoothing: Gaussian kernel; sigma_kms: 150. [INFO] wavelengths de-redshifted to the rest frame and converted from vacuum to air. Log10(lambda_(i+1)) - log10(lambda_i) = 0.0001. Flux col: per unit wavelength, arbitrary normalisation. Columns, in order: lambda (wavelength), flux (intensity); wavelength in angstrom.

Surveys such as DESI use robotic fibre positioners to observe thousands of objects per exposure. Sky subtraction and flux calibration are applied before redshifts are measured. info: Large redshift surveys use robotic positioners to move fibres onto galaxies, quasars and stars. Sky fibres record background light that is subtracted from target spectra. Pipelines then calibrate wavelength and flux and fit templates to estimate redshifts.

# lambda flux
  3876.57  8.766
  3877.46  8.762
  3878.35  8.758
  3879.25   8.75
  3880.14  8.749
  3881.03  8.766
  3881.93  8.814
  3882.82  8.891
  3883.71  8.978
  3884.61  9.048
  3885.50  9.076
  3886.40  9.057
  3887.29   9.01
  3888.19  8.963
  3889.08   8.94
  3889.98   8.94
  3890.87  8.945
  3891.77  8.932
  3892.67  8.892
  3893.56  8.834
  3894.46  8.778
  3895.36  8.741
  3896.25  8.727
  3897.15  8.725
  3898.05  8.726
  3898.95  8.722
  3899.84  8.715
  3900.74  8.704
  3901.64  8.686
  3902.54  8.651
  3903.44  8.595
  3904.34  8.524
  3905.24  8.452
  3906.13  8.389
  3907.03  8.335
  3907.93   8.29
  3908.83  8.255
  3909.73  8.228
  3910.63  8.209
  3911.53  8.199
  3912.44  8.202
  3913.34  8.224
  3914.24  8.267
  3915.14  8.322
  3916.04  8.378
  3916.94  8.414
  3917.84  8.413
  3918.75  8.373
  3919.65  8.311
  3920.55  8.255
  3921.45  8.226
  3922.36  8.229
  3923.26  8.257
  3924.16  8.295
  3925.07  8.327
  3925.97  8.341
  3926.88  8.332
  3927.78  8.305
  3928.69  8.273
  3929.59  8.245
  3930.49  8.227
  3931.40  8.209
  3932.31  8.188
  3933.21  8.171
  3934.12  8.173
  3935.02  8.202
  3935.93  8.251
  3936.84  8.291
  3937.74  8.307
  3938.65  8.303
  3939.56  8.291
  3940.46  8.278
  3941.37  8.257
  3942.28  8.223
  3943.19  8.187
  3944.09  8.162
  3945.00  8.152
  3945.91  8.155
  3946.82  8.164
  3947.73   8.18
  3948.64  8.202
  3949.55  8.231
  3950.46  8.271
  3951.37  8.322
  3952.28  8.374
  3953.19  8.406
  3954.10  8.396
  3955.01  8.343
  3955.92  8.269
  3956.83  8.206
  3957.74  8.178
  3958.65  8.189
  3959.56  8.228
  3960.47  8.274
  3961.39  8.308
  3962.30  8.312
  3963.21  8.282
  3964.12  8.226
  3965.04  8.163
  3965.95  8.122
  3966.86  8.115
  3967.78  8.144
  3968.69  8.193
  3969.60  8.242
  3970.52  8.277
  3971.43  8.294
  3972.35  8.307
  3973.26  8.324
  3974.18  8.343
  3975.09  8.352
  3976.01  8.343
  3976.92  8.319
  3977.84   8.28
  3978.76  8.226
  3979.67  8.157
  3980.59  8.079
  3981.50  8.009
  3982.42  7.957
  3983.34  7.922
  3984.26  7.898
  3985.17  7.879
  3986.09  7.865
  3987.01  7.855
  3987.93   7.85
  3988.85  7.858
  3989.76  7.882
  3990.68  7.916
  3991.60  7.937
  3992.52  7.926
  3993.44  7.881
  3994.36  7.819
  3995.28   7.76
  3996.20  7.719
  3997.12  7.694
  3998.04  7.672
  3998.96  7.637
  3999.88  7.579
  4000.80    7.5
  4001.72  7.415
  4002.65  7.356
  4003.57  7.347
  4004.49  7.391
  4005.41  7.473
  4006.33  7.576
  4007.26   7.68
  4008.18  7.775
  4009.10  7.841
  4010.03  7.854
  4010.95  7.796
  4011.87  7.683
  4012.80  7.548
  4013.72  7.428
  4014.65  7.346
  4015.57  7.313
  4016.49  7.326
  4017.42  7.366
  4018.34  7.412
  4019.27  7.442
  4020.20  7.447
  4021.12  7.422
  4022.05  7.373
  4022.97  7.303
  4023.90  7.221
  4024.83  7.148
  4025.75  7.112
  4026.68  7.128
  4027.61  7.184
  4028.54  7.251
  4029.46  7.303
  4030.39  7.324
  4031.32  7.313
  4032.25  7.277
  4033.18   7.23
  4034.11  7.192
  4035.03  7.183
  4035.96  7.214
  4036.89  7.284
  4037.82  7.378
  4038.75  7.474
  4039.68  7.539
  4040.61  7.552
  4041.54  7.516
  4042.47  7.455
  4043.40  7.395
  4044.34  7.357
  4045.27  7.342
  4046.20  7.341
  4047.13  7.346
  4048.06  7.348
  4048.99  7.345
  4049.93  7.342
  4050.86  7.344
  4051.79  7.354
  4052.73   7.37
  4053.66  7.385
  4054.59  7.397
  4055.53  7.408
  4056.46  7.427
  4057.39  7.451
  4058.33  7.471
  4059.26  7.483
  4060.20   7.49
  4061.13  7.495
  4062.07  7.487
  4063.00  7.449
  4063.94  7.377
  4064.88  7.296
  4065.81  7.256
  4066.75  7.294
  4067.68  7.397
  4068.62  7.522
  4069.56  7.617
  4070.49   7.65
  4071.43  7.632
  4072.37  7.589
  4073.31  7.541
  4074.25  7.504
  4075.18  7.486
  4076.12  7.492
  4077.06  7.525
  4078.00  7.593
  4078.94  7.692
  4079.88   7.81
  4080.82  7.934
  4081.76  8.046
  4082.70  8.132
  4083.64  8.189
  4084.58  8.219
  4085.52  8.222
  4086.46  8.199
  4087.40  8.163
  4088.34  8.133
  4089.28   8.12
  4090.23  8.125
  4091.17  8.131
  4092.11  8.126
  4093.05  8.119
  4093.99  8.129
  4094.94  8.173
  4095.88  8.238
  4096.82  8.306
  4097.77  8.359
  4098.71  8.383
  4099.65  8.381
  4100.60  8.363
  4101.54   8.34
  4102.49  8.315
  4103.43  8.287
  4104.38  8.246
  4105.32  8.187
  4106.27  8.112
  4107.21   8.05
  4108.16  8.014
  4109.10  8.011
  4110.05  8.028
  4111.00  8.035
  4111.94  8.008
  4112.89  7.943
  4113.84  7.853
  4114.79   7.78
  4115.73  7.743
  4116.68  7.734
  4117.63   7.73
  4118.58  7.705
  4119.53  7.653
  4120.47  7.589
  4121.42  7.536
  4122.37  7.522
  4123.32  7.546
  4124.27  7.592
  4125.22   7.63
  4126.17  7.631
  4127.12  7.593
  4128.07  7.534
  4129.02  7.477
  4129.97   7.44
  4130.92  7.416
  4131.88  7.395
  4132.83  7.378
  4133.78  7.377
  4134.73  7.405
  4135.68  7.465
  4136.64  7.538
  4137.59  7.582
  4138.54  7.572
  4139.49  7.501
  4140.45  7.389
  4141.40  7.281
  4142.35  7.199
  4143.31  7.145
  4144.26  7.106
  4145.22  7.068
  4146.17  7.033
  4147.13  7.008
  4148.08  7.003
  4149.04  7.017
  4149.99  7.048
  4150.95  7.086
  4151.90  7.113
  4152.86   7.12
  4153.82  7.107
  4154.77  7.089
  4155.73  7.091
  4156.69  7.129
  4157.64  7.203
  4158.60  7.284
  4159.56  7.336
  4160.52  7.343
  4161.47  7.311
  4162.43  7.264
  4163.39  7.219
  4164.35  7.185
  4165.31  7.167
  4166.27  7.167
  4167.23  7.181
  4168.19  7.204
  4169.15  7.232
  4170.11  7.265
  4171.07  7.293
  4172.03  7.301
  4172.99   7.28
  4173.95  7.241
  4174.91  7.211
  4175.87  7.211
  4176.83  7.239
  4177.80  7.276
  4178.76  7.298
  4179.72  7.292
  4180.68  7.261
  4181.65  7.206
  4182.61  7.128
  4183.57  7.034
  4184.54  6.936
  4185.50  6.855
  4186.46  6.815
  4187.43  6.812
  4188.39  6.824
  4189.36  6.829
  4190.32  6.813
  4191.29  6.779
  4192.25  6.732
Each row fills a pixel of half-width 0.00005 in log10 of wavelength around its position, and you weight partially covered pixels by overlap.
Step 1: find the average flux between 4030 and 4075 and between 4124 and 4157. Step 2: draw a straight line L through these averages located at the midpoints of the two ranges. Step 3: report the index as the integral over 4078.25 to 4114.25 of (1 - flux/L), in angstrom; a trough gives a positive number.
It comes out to -3.8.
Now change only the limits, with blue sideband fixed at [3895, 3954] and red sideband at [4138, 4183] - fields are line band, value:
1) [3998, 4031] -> 2.0 angstrom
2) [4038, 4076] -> 1.3 angstrom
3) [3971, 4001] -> 0.3 angstrom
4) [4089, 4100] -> -1.0 angstrom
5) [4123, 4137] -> -0.3 angstrom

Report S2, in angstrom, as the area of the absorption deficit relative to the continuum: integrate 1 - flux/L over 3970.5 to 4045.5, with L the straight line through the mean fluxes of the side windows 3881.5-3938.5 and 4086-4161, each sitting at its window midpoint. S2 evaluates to 4.5 angstrom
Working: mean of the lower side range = 8.51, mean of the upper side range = 7.67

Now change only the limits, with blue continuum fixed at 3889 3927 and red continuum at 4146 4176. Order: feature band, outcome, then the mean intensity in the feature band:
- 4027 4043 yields 1.0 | 7.33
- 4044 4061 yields 0.8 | 7.39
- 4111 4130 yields -0.7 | 7.68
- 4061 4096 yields -0.9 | 7.79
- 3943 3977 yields -0.1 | 8.25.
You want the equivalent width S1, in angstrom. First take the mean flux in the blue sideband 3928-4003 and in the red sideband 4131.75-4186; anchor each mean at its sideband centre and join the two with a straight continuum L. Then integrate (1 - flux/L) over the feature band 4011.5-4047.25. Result 2.2 angstrom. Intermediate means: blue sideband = 8.11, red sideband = 7.22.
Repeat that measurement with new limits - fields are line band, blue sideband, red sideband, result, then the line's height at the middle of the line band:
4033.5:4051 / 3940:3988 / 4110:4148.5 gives 1.1 angstrom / 7.87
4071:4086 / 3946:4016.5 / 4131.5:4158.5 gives -0.5 angstrom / 7.53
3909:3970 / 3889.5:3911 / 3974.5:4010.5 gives 0.2 angstrom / 8.29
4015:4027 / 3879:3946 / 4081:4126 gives 1.3 angstrom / 8.22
